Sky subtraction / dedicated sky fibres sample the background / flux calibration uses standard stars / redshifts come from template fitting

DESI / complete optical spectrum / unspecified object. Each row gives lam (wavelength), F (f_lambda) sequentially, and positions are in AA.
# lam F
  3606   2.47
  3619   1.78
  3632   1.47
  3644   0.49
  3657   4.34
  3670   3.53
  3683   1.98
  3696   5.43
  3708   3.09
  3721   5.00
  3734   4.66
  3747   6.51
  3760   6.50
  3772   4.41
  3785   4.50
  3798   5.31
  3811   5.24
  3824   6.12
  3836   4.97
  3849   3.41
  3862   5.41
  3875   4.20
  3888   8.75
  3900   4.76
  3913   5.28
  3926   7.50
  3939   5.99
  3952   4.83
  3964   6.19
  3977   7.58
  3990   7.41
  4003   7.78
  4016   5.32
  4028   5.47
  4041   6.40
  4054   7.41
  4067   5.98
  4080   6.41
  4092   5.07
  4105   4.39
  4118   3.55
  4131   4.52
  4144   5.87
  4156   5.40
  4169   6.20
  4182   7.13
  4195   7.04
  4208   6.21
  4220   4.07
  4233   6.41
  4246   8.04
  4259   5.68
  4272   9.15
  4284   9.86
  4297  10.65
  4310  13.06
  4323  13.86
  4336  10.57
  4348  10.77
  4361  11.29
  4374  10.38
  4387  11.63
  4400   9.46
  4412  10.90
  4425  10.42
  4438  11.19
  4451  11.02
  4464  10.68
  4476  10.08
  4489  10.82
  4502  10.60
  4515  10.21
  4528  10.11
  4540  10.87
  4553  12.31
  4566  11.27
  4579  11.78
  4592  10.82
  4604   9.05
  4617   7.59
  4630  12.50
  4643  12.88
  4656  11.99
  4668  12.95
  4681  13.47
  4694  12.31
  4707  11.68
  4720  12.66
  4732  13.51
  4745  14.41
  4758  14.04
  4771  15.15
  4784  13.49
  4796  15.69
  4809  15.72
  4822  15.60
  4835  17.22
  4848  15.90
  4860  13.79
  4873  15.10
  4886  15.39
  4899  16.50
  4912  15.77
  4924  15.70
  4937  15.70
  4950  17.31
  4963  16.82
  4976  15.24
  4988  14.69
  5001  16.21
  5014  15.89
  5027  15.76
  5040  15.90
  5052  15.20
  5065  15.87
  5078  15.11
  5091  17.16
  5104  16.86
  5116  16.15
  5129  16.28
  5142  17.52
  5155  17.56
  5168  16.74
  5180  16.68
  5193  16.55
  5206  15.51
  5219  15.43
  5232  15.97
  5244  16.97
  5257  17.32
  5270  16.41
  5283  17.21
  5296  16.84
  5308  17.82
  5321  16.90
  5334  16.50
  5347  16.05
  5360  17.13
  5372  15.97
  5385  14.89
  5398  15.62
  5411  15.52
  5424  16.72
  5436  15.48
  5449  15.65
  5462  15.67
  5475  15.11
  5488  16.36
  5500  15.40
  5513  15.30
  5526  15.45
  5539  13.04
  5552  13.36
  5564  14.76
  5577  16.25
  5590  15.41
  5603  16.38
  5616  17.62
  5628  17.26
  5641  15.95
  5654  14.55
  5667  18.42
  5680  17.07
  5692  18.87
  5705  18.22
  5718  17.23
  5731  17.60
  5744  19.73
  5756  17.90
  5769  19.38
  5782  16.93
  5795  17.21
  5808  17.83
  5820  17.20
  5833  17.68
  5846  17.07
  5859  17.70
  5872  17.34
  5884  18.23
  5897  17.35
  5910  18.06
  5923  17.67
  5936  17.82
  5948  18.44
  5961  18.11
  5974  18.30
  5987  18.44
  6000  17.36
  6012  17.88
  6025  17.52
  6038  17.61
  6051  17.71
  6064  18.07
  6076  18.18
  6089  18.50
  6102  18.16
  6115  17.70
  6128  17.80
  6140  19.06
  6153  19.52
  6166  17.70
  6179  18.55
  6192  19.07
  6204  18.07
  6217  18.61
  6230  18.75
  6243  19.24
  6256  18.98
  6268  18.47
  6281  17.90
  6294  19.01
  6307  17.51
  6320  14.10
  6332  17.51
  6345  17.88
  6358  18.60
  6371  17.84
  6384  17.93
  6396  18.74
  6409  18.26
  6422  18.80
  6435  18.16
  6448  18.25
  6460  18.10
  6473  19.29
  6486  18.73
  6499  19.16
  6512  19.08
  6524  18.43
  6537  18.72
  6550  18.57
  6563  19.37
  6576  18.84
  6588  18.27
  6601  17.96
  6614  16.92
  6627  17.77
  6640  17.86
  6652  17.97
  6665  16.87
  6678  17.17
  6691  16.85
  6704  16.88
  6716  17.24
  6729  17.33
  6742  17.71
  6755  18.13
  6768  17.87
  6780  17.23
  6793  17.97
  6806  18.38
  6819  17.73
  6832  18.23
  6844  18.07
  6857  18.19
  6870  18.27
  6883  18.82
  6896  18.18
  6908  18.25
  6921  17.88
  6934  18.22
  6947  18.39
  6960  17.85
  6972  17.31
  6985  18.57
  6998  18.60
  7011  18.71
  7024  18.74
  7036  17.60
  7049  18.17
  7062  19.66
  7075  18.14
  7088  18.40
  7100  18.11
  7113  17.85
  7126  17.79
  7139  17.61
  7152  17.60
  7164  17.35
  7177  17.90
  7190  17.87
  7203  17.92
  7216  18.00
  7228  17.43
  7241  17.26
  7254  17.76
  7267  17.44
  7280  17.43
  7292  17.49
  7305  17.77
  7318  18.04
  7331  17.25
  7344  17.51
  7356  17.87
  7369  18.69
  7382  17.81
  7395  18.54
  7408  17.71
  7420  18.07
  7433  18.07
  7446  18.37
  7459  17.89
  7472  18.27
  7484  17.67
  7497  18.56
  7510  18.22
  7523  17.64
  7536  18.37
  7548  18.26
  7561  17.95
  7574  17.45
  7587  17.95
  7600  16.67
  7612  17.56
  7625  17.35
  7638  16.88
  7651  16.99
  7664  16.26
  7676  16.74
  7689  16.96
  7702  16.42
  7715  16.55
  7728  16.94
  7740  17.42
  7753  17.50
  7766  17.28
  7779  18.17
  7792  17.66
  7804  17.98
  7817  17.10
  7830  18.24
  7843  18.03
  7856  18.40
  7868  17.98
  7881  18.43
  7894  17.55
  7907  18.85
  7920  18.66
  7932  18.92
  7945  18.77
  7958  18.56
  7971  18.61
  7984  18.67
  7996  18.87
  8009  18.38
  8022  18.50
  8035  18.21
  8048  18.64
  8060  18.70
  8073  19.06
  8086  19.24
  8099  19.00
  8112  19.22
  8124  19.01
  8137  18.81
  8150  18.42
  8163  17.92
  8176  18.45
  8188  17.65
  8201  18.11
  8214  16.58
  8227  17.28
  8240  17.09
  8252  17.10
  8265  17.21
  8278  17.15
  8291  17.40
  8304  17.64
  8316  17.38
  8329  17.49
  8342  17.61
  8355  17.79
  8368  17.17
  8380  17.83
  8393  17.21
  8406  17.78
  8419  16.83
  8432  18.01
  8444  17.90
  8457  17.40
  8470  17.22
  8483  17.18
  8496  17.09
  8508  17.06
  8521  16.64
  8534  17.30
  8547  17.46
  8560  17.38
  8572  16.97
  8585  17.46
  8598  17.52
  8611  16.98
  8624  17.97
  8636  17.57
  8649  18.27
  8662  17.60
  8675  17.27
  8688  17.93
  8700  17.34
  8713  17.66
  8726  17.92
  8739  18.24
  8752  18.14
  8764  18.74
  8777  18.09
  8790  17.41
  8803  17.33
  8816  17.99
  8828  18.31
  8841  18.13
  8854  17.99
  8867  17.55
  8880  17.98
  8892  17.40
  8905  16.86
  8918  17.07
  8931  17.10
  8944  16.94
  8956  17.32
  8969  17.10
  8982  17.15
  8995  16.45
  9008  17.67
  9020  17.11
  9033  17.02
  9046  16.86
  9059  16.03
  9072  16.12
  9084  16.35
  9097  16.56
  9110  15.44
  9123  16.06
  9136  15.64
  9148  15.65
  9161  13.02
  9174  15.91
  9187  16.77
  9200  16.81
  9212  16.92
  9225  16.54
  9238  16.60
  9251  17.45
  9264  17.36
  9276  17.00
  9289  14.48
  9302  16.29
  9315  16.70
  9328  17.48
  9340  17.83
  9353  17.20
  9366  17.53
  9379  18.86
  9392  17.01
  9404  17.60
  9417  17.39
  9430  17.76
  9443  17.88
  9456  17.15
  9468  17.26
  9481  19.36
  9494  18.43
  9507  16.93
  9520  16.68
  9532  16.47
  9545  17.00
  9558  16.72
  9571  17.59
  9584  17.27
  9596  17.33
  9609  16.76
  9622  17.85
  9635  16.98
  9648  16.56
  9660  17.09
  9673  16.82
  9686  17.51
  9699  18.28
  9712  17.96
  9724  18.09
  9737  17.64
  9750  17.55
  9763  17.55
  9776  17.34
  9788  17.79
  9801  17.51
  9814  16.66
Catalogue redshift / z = 0.07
